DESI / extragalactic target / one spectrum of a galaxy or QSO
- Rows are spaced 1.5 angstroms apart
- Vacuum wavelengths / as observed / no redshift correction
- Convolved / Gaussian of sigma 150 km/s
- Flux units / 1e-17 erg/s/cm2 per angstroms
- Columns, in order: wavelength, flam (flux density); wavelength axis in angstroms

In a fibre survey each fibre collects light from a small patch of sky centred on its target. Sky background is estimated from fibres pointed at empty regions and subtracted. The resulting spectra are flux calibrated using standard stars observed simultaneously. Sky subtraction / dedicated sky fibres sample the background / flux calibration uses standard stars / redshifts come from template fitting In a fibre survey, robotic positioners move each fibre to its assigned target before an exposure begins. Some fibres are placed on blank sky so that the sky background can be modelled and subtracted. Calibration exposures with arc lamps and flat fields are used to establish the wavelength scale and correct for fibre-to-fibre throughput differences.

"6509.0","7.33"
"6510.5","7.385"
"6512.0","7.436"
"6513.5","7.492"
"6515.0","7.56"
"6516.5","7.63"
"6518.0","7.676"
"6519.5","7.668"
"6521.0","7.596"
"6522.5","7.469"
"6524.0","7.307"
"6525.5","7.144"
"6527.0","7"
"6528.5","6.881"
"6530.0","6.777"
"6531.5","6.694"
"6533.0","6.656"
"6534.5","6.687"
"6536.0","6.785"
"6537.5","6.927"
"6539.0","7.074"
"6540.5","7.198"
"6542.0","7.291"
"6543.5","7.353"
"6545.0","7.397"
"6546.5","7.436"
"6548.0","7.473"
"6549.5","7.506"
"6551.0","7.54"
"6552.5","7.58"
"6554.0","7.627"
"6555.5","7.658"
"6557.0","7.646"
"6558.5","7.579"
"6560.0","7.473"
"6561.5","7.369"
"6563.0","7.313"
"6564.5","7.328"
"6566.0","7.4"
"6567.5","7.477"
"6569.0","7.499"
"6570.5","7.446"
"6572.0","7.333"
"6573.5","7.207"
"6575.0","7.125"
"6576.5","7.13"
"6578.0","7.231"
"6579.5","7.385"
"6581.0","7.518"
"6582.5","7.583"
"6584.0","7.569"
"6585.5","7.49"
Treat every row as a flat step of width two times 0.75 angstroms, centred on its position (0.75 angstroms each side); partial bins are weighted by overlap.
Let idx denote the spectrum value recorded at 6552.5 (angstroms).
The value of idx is 7.58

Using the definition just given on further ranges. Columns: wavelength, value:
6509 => 7.33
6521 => 7.596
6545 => 7.397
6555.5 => 7.658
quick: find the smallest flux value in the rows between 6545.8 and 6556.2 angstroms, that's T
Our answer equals 7.436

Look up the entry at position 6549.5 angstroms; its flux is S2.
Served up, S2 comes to 7.506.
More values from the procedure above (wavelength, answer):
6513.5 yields 7.492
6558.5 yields 7.579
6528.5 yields 6.881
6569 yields 7.499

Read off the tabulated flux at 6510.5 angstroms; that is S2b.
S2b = 7.385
